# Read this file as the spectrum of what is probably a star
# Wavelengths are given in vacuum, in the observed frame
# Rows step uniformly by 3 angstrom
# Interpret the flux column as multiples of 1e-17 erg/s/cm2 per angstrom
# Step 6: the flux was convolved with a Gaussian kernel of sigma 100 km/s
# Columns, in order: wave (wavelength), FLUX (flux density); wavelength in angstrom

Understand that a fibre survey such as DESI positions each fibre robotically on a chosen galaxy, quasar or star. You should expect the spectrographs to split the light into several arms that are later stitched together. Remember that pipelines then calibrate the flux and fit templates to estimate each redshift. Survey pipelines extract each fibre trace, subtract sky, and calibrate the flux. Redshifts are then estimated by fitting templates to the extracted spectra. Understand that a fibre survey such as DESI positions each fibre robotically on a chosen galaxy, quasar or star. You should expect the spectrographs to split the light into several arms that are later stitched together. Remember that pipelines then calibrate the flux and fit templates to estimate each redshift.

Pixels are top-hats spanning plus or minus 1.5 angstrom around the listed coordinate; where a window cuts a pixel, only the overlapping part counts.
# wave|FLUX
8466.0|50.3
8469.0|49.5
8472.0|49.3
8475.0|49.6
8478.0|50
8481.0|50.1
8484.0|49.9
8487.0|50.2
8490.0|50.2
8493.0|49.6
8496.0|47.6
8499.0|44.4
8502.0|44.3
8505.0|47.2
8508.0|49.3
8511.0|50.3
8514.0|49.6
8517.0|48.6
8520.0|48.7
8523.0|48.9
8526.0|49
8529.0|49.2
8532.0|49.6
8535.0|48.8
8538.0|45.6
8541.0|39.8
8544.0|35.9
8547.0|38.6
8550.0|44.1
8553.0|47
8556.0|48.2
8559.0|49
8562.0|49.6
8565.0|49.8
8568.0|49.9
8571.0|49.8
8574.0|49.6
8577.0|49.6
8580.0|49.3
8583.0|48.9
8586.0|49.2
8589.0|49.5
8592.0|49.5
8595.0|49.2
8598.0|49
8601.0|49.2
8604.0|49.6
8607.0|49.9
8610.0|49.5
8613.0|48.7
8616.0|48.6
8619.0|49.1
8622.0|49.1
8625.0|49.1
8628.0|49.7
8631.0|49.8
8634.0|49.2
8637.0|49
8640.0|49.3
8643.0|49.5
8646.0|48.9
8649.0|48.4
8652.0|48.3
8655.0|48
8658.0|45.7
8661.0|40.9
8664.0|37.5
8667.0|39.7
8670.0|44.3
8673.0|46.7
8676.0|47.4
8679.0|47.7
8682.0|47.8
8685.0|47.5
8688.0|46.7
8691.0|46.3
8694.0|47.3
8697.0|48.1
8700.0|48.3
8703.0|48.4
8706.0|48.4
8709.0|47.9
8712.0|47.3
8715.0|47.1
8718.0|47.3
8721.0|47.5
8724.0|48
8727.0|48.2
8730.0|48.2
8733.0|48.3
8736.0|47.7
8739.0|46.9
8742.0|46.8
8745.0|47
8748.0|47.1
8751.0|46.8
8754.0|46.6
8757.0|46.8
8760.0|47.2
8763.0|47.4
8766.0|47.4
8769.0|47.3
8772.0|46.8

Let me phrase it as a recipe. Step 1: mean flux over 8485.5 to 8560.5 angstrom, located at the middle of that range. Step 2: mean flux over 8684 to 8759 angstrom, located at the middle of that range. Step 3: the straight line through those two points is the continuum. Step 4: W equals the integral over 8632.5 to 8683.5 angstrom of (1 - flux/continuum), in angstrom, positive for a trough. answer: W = 1.0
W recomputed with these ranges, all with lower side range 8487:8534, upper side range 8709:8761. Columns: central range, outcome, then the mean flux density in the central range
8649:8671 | 1.8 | 43.8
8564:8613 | -1.4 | 49.4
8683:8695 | 0.2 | 47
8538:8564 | 2.2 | 44.2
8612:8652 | -1.0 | 49.1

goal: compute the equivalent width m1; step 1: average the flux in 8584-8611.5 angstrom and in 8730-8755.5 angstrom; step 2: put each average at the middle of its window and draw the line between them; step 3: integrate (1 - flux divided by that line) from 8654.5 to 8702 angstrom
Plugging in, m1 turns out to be 2.54 angstrom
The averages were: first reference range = 49.4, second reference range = 47.2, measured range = 45.6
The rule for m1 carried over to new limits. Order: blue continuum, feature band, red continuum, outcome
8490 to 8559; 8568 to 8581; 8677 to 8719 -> -0.7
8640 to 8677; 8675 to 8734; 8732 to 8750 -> -1.5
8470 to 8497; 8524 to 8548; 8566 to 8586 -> 2.3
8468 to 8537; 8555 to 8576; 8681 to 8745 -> -0.4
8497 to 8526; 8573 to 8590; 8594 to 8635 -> -0.2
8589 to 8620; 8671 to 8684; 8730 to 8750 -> 0.3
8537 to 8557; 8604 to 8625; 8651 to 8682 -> -2.6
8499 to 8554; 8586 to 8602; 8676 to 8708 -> -0.8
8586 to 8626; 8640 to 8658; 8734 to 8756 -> 0.0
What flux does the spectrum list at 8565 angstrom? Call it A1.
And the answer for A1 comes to 49.8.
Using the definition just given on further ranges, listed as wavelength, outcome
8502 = 44.3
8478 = 50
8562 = 49.6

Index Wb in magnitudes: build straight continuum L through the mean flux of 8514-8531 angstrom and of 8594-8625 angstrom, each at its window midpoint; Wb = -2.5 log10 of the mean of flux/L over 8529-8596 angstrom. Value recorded 0.04 mag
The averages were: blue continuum 49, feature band 47.3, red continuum 49.2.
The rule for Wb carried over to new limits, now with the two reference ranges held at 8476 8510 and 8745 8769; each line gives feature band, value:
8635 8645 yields -0.035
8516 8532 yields -0.014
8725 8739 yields -0.018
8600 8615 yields -0.033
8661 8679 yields 0.101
